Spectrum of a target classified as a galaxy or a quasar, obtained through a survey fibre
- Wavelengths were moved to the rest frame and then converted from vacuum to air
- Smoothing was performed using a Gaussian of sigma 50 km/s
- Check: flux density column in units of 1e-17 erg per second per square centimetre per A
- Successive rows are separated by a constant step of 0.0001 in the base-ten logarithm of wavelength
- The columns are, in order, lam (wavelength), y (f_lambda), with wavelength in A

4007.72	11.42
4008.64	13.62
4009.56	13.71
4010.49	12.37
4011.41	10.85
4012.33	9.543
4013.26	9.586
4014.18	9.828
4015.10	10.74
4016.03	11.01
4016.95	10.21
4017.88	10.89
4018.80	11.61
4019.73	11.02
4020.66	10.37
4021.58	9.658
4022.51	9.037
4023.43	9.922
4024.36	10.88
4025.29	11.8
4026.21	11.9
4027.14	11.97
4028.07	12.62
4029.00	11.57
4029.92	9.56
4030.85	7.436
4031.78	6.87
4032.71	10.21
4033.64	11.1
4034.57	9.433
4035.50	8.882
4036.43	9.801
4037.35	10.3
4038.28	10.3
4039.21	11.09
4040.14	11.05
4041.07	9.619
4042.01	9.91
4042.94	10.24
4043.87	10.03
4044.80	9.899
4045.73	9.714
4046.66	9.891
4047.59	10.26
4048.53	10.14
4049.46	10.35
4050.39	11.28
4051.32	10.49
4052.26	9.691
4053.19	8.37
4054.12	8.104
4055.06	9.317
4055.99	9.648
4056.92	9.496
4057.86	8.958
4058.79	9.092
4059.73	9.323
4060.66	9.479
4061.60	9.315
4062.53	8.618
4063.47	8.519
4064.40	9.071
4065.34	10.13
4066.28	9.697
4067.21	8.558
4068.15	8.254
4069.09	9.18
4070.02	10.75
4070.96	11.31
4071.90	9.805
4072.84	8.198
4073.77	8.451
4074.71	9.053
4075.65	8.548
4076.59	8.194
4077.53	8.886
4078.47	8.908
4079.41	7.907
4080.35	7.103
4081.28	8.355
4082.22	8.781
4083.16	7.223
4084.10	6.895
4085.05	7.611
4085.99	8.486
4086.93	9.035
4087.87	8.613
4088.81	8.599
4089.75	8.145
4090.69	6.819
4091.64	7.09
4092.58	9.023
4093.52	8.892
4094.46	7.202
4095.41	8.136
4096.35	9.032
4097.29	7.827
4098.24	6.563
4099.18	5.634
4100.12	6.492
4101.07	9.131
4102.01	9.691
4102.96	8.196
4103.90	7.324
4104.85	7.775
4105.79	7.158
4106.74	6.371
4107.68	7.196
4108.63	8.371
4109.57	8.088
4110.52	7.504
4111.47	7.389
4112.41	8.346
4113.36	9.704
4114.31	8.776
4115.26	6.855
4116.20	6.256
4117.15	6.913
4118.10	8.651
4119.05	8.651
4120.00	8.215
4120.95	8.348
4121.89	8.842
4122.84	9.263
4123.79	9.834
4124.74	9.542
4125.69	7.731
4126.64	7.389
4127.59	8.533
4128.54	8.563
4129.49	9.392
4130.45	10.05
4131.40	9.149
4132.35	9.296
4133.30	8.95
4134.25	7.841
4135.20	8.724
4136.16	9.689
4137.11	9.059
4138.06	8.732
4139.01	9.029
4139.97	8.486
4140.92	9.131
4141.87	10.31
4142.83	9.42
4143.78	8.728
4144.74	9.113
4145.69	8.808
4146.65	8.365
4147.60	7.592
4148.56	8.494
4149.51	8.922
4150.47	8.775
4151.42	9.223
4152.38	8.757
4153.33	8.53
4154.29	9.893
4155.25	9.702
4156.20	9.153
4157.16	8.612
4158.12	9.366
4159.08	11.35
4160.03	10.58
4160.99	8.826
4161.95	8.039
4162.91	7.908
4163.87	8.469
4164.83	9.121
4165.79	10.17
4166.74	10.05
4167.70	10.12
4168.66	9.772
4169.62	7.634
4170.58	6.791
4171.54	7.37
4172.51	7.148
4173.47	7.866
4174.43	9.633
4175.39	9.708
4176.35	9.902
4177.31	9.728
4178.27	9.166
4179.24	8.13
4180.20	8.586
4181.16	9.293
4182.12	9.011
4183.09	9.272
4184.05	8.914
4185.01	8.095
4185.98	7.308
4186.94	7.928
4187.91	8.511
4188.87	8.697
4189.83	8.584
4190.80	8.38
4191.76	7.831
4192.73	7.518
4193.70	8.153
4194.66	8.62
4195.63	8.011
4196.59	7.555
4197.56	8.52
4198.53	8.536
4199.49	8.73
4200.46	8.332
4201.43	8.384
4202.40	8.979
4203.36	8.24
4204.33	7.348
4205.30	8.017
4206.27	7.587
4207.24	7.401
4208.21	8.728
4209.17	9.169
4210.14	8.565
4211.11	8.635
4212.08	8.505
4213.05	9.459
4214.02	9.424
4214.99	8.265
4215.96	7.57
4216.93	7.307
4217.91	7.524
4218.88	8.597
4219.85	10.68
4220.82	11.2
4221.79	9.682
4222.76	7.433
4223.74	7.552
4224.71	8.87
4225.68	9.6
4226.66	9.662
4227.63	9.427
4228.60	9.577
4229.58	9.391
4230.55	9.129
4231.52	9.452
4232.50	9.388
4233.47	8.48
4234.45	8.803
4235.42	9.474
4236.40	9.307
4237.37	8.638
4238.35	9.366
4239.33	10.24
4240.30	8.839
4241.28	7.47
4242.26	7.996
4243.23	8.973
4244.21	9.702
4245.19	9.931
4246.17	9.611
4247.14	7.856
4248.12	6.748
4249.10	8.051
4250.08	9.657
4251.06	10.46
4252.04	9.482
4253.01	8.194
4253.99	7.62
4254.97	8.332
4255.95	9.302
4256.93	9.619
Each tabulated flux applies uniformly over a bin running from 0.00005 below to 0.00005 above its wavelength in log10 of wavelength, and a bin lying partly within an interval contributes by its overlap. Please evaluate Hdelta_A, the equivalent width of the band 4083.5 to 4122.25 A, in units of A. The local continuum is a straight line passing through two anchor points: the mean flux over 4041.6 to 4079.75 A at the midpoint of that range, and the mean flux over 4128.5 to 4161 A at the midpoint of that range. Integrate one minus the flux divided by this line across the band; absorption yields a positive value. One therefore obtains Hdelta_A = 5.7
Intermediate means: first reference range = 9.39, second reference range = 9.11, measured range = 7.89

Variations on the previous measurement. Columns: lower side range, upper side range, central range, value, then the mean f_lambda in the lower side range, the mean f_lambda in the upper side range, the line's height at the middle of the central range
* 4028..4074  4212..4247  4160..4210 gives 3.51 A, 9.65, 9.01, 9.17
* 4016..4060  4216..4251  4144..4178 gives 1.52 A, 10.1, 8.96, 9.38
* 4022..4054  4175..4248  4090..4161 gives 6.87 A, 10.1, 8.72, 9.42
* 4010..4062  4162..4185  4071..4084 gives 1.68 A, 10.1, 8.83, 9.72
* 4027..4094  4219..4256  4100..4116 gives 2.24 A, 9.25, 9.03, 9.2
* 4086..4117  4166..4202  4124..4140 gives -1.48 A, 7.85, 8.55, 8.11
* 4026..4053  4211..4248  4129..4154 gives 1.47 A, 10.2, 8.96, 9.51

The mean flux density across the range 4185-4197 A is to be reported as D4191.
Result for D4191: 8.09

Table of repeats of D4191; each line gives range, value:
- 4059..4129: 8.33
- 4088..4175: 8.51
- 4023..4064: 9.92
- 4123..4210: 8.74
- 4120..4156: 8.92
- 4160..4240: 8.71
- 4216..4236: 9.03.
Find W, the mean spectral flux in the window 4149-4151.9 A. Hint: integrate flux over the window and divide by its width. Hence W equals 8.98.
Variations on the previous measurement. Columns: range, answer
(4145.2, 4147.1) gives 8.59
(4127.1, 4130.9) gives 9.1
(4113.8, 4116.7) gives 7.32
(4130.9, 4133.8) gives 9.15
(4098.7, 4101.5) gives 7.06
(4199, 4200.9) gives 8.55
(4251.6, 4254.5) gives 8.44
